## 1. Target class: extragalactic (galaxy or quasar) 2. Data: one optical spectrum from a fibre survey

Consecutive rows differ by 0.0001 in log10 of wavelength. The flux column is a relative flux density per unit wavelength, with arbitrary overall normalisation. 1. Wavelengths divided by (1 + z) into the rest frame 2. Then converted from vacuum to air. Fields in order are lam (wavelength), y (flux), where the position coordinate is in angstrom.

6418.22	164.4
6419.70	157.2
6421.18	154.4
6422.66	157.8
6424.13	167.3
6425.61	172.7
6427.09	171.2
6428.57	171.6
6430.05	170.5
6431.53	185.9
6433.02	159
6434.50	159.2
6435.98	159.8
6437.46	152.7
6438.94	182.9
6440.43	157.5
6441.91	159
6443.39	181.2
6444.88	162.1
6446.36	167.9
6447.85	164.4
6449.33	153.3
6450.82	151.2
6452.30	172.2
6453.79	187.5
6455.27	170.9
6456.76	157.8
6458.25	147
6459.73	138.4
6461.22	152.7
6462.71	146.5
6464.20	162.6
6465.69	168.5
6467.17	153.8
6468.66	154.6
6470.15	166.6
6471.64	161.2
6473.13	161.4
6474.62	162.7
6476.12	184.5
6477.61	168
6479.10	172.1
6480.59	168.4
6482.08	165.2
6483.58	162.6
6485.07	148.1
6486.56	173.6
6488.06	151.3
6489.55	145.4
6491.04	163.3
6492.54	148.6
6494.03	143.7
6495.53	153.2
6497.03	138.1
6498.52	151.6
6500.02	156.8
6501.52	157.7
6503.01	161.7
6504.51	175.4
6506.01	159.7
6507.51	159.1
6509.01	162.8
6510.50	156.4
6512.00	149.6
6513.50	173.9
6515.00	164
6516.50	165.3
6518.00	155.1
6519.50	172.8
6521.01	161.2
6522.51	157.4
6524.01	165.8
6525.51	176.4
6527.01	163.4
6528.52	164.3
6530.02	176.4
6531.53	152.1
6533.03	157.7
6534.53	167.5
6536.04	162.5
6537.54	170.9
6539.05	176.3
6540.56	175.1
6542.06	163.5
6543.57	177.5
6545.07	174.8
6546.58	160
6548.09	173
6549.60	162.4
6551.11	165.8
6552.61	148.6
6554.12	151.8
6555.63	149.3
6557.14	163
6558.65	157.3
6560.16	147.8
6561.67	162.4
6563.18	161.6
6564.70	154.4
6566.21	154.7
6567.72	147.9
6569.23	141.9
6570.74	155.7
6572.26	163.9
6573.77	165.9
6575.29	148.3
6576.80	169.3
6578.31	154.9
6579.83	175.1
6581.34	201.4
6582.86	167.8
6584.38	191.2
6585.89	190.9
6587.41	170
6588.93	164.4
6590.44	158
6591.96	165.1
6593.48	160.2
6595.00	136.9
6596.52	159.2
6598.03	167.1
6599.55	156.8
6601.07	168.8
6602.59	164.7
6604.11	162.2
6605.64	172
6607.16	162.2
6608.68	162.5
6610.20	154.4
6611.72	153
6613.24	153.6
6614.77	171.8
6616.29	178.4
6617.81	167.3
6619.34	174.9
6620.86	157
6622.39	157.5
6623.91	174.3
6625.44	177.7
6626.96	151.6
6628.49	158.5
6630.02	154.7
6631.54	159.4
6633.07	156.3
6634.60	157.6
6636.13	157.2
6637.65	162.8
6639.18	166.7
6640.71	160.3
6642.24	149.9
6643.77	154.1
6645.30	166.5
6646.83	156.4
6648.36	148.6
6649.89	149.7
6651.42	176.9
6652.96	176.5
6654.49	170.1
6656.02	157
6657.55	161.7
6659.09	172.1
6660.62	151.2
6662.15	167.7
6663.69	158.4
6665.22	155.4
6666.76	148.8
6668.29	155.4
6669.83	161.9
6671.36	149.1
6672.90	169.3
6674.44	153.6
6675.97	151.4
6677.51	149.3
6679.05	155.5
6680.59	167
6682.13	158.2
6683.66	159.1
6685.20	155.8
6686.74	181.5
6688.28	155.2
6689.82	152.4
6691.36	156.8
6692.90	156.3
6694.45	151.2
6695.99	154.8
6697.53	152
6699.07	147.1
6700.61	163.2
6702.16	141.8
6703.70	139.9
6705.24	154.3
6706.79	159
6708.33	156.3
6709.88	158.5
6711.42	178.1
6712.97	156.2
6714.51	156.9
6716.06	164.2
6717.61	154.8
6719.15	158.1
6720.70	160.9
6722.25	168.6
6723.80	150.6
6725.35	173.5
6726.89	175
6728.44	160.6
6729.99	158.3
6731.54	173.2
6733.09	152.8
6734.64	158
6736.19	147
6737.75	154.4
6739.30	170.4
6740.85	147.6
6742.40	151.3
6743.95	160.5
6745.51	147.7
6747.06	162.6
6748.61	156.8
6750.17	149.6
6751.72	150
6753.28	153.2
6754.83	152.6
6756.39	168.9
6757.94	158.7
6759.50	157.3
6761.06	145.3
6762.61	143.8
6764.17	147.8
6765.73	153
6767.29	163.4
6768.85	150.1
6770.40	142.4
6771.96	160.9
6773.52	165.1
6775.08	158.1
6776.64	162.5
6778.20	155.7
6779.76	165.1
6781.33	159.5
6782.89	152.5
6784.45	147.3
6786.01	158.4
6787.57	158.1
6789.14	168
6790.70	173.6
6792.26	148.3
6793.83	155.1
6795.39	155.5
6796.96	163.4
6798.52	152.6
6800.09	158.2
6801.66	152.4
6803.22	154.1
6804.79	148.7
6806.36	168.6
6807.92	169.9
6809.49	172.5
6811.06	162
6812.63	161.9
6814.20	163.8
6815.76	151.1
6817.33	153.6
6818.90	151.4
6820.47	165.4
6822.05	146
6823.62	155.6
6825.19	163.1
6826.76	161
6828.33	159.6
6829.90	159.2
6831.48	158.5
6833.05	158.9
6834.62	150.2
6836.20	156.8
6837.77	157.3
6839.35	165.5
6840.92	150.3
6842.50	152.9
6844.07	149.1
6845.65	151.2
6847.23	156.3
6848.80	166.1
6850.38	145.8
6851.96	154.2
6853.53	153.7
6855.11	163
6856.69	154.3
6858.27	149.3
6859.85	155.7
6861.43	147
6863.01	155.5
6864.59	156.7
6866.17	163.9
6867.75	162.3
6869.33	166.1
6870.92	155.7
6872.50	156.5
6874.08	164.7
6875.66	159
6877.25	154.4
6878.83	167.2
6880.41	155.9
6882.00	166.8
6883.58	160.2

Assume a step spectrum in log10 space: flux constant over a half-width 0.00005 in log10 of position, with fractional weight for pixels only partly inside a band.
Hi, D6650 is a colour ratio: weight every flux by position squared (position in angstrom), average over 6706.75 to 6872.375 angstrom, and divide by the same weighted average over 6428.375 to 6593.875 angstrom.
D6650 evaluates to 1.05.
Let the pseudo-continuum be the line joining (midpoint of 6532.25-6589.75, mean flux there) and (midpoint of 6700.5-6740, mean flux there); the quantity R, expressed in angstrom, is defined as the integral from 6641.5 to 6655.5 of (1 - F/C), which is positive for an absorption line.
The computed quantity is 0.1 angstrom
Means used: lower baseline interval 164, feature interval 161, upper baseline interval 159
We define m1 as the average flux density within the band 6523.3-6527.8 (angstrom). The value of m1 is 168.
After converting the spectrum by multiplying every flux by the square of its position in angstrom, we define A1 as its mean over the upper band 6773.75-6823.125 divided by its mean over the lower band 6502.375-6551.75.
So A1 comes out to 1.0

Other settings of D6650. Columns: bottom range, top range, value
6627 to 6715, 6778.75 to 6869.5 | 1.04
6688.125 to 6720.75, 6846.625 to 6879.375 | 1.06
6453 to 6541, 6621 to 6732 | 1.04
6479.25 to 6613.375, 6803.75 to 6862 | 1.06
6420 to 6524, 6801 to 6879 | 1.09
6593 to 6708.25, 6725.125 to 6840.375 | 1.03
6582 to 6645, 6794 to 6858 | 1.03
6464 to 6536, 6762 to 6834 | 1.07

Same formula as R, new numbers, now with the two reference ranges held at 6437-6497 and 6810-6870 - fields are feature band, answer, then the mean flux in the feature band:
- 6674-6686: 0.16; 156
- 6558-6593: -0.93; 164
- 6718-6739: -0.39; 161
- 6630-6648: 0.06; 158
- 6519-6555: -1.24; 166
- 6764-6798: -0.04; 158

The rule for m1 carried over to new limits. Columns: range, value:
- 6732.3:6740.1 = 156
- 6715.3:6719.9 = 159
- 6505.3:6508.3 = 159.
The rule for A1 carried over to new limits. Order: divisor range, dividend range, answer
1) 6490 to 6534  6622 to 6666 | 1.05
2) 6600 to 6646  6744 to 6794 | 1.01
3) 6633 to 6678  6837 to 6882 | 1.05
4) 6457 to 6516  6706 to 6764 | 1.07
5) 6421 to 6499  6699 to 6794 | 1.06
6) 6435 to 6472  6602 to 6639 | 1.06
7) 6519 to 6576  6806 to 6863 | 1.06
